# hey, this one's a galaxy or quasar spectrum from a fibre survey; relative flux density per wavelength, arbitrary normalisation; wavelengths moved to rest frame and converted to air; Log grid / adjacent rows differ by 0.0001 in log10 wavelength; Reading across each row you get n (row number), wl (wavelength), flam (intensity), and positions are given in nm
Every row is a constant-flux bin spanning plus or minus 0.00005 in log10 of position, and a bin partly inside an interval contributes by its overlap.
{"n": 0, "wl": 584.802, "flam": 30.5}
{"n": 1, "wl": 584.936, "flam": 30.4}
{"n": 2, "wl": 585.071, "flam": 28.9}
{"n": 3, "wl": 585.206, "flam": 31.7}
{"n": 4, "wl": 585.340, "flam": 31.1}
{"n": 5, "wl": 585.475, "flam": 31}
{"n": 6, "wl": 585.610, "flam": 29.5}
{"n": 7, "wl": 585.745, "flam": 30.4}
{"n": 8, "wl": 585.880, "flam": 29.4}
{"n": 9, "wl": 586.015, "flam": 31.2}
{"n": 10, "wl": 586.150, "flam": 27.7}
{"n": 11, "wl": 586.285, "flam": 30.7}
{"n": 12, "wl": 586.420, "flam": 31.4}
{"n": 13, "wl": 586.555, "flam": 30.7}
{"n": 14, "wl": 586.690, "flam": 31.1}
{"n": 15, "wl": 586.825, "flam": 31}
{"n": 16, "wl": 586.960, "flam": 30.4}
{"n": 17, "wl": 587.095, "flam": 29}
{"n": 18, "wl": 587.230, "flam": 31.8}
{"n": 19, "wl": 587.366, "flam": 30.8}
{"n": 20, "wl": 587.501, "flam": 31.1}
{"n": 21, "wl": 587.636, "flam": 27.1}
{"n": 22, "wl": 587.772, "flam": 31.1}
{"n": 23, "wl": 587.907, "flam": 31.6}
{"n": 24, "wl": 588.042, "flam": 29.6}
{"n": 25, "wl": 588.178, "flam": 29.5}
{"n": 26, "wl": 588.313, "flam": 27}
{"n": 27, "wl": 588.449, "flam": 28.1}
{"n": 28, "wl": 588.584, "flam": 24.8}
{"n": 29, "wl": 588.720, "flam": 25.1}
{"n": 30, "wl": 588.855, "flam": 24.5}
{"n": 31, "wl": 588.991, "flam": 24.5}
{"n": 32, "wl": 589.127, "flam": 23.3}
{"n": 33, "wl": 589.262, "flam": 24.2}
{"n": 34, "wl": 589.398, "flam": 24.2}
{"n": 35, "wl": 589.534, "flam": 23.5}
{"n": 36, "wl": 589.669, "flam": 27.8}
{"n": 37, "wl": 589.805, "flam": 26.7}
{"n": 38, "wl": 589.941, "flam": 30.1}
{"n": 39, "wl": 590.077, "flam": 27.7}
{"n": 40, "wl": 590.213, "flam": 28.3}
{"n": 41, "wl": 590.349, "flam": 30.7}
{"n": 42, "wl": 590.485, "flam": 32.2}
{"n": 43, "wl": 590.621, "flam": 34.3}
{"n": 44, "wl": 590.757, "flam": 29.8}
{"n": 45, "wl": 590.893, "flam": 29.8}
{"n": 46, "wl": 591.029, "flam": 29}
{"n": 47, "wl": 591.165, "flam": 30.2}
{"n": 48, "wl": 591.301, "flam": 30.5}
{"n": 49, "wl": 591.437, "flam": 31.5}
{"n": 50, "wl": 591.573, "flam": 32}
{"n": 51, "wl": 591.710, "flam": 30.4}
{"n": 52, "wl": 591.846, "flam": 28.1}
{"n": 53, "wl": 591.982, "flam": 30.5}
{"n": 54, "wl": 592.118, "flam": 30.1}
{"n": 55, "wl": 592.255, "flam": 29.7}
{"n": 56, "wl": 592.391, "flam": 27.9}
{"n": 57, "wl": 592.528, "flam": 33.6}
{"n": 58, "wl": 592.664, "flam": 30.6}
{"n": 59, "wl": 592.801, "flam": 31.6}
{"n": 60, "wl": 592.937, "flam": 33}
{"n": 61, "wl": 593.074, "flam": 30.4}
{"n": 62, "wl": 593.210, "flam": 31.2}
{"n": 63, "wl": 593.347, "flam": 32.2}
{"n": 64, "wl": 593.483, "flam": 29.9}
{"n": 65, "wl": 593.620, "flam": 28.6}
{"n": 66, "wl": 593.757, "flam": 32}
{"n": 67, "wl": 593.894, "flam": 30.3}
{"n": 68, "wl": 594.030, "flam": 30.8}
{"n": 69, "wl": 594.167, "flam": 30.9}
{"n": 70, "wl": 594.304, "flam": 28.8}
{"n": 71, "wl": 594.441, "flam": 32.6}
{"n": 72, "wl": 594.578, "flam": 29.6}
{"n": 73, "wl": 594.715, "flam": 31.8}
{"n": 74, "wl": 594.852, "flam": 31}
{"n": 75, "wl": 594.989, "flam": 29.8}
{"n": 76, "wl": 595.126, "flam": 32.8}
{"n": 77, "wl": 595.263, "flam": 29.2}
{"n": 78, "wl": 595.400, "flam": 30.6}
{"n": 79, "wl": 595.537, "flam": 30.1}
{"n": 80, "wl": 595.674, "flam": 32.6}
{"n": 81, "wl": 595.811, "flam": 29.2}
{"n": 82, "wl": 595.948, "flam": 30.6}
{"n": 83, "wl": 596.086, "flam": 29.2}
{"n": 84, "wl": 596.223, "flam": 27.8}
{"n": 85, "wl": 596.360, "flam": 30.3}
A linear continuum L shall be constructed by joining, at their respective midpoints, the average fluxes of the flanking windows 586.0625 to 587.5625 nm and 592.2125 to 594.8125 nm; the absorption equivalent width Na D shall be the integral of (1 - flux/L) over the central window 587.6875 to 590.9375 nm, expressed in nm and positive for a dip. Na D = 0.30 nm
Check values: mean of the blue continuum 30.5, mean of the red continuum 30.8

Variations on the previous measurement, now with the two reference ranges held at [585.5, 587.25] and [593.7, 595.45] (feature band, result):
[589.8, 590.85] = 0.01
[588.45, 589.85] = 0.25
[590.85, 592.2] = 0.02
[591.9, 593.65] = 0.00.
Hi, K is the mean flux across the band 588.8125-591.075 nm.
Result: 27.7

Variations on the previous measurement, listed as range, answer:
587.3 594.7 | 29.3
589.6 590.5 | 28.9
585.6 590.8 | 28.7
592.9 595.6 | 30.8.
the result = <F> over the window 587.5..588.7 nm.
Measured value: 28.6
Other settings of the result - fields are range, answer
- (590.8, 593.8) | 30.6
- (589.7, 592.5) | 30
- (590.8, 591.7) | 30.5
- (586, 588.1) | 30.4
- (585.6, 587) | 30.3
